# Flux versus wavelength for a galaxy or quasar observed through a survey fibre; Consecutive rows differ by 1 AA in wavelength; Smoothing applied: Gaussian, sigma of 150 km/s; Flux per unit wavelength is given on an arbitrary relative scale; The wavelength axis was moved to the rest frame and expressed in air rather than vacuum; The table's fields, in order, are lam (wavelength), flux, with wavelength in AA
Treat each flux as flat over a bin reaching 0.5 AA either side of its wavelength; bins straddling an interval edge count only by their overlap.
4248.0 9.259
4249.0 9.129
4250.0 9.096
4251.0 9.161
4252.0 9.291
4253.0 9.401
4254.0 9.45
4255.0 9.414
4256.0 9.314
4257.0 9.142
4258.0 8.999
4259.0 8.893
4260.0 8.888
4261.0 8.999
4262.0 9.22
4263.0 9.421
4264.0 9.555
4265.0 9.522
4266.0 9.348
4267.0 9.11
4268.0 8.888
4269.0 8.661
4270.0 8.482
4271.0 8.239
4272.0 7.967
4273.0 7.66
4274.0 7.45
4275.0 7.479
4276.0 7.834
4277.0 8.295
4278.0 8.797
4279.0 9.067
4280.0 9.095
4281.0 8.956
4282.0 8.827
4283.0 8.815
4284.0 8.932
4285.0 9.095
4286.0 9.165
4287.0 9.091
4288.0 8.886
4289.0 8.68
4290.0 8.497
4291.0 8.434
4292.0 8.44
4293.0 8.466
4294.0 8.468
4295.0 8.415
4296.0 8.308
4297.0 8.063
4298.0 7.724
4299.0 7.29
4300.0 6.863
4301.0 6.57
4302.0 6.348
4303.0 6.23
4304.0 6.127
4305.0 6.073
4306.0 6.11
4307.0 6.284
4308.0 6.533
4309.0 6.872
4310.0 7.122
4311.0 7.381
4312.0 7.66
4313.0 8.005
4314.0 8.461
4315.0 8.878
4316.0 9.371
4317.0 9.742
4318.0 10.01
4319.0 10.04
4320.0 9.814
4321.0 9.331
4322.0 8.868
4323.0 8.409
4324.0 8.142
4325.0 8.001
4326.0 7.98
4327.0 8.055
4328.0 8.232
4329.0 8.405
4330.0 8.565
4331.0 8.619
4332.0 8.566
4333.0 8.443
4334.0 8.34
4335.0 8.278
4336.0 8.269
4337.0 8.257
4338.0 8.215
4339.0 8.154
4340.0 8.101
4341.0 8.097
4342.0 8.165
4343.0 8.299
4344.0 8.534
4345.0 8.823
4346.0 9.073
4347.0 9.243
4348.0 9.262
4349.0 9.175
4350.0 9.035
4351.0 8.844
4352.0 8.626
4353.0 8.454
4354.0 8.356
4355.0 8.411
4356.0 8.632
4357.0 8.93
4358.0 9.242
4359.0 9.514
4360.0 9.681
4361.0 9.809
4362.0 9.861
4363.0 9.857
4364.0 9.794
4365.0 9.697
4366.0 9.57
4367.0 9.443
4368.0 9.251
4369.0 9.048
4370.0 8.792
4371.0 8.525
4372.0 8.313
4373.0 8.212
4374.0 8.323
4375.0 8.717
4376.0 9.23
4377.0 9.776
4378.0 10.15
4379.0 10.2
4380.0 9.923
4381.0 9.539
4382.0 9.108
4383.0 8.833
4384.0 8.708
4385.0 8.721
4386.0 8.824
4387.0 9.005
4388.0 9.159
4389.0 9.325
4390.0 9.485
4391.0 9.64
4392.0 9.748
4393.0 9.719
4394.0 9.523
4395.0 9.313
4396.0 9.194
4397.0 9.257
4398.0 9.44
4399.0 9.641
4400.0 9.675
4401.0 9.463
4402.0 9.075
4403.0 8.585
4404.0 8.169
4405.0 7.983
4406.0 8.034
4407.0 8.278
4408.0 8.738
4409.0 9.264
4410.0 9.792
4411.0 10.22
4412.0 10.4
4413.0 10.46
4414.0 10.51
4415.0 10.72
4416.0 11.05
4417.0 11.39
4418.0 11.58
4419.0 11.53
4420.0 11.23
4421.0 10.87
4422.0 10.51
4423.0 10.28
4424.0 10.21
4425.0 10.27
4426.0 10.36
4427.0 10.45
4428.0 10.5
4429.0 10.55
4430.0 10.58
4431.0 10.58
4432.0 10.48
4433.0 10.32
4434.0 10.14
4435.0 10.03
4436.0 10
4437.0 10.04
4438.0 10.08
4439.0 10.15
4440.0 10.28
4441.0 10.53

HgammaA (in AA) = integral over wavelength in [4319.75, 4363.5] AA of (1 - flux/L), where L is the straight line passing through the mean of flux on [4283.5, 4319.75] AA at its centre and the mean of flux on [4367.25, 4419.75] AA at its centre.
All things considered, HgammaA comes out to -0.46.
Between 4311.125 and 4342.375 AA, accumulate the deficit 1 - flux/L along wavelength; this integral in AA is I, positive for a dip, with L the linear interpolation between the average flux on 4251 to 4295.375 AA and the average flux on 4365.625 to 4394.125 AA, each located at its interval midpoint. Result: 1.6 AA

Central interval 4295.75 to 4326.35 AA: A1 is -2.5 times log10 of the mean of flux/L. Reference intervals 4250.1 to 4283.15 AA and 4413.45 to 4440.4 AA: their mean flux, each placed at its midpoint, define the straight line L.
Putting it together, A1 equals 0.19 mag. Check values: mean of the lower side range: 8.84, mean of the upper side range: 10.5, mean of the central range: 7.82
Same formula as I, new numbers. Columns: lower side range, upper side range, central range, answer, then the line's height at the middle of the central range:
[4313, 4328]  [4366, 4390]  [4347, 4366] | -0.3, 9.02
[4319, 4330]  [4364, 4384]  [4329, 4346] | 0.7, 8.75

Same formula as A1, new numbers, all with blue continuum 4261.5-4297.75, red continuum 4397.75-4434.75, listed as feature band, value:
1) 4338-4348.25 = 0.09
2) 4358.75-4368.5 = -0.02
